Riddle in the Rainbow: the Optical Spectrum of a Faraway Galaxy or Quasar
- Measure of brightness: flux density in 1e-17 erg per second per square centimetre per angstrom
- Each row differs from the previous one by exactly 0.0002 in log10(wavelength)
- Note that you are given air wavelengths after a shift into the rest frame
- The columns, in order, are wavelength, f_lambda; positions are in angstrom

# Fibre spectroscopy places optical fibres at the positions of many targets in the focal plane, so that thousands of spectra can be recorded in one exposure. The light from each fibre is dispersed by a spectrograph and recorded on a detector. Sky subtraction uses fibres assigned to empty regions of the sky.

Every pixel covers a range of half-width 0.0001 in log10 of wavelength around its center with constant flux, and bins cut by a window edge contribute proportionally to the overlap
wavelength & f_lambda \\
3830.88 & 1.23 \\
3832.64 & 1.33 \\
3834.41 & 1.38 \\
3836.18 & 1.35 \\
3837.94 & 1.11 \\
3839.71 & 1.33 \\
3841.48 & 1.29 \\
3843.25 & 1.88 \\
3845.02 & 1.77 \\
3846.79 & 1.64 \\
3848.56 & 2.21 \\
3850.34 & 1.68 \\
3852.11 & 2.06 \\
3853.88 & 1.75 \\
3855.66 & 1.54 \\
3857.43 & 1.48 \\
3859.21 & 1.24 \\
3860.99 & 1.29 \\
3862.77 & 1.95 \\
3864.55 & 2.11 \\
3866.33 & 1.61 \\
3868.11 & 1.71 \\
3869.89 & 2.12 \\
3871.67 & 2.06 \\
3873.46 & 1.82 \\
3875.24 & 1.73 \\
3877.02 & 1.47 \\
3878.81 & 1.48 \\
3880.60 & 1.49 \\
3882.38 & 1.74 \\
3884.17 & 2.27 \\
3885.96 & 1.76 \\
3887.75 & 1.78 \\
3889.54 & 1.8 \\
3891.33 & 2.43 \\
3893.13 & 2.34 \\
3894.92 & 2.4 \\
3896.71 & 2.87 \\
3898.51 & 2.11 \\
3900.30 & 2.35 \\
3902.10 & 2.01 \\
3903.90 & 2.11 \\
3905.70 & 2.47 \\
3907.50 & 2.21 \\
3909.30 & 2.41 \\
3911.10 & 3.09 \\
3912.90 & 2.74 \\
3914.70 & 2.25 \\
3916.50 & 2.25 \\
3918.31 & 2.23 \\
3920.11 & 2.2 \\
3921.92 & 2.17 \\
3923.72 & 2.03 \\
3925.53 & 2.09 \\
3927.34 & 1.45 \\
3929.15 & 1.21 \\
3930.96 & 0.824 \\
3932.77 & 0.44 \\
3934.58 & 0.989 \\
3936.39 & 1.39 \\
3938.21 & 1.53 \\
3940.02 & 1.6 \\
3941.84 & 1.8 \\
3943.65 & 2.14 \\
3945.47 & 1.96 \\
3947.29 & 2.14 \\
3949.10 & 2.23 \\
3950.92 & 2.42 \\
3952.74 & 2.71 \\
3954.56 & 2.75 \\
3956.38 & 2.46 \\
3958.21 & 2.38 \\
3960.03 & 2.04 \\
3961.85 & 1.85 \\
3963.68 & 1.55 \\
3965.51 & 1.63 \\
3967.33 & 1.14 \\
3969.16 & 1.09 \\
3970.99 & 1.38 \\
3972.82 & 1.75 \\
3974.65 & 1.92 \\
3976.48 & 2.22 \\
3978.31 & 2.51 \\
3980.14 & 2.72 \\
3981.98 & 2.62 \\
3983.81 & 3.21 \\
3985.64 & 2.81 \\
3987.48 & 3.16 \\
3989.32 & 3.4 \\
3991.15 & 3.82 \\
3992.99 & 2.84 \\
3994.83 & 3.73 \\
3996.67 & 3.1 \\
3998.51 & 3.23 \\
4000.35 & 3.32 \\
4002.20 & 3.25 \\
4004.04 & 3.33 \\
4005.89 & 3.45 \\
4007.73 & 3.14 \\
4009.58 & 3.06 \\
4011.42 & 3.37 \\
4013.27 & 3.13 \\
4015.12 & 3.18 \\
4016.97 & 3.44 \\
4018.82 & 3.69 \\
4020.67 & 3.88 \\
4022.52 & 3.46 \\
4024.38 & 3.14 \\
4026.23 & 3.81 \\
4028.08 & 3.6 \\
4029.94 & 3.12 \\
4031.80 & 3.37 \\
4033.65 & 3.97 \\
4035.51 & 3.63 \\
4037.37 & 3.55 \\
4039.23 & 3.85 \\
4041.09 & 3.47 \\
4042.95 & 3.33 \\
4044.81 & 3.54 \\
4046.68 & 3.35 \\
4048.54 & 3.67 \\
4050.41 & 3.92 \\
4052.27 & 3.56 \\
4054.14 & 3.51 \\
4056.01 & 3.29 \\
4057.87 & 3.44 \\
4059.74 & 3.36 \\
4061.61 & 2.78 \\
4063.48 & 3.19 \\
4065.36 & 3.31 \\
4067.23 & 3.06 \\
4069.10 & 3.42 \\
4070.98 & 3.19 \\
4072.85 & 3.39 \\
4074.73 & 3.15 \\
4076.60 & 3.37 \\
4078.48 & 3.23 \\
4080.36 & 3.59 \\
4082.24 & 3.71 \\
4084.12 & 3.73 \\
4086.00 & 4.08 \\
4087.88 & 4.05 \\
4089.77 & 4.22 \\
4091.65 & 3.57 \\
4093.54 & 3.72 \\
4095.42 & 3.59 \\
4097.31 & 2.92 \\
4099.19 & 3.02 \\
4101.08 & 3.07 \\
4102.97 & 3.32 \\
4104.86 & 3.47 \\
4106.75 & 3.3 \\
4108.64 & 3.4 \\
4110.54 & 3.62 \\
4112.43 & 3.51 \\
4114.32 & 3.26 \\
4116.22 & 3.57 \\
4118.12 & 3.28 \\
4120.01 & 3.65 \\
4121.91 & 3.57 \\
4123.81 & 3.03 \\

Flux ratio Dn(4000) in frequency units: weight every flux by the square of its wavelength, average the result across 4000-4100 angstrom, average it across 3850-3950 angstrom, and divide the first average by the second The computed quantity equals 2.0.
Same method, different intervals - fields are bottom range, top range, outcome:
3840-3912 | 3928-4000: 1.18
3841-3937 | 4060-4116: 2.00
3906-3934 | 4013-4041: 1.89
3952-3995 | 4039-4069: 1.49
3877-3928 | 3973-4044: 1.59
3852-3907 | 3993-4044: 1.91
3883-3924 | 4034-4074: 1.62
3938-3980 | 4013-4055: 1.85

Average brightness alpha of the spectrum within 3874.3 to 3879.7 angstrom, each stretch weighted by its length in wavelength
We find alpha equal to 1.56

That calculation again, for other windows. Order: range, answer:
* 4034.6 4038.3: 3.59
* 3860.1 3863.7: 1.62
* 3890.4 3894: 2.38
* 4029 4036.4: 3.52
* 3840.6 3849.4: 1.76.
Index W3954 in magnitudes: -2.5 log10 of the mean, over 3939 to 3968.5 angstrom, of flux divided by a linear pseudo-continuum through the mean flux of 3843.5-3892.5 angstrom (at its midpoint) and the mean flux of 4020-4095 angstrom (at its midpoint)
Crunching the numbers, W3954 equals 0.25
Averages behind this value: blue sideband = 1.78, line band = 2.04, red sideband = 3.51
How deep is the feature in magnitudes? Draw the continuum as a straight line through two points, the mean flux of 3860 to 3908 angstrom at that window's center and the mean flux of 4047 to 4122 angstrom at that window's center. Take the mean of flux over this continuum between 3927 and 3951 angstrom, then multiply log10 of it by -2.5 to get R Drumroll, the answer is 0.47 mag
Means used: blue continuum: 1.98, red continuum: 3.45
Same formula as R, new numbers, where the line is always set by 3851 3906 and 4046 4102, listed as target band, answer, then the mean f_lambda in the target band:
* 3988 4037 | -0.150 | 3.4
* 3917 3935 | 0.383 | 1.59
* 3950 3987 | 0.204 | 2.17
